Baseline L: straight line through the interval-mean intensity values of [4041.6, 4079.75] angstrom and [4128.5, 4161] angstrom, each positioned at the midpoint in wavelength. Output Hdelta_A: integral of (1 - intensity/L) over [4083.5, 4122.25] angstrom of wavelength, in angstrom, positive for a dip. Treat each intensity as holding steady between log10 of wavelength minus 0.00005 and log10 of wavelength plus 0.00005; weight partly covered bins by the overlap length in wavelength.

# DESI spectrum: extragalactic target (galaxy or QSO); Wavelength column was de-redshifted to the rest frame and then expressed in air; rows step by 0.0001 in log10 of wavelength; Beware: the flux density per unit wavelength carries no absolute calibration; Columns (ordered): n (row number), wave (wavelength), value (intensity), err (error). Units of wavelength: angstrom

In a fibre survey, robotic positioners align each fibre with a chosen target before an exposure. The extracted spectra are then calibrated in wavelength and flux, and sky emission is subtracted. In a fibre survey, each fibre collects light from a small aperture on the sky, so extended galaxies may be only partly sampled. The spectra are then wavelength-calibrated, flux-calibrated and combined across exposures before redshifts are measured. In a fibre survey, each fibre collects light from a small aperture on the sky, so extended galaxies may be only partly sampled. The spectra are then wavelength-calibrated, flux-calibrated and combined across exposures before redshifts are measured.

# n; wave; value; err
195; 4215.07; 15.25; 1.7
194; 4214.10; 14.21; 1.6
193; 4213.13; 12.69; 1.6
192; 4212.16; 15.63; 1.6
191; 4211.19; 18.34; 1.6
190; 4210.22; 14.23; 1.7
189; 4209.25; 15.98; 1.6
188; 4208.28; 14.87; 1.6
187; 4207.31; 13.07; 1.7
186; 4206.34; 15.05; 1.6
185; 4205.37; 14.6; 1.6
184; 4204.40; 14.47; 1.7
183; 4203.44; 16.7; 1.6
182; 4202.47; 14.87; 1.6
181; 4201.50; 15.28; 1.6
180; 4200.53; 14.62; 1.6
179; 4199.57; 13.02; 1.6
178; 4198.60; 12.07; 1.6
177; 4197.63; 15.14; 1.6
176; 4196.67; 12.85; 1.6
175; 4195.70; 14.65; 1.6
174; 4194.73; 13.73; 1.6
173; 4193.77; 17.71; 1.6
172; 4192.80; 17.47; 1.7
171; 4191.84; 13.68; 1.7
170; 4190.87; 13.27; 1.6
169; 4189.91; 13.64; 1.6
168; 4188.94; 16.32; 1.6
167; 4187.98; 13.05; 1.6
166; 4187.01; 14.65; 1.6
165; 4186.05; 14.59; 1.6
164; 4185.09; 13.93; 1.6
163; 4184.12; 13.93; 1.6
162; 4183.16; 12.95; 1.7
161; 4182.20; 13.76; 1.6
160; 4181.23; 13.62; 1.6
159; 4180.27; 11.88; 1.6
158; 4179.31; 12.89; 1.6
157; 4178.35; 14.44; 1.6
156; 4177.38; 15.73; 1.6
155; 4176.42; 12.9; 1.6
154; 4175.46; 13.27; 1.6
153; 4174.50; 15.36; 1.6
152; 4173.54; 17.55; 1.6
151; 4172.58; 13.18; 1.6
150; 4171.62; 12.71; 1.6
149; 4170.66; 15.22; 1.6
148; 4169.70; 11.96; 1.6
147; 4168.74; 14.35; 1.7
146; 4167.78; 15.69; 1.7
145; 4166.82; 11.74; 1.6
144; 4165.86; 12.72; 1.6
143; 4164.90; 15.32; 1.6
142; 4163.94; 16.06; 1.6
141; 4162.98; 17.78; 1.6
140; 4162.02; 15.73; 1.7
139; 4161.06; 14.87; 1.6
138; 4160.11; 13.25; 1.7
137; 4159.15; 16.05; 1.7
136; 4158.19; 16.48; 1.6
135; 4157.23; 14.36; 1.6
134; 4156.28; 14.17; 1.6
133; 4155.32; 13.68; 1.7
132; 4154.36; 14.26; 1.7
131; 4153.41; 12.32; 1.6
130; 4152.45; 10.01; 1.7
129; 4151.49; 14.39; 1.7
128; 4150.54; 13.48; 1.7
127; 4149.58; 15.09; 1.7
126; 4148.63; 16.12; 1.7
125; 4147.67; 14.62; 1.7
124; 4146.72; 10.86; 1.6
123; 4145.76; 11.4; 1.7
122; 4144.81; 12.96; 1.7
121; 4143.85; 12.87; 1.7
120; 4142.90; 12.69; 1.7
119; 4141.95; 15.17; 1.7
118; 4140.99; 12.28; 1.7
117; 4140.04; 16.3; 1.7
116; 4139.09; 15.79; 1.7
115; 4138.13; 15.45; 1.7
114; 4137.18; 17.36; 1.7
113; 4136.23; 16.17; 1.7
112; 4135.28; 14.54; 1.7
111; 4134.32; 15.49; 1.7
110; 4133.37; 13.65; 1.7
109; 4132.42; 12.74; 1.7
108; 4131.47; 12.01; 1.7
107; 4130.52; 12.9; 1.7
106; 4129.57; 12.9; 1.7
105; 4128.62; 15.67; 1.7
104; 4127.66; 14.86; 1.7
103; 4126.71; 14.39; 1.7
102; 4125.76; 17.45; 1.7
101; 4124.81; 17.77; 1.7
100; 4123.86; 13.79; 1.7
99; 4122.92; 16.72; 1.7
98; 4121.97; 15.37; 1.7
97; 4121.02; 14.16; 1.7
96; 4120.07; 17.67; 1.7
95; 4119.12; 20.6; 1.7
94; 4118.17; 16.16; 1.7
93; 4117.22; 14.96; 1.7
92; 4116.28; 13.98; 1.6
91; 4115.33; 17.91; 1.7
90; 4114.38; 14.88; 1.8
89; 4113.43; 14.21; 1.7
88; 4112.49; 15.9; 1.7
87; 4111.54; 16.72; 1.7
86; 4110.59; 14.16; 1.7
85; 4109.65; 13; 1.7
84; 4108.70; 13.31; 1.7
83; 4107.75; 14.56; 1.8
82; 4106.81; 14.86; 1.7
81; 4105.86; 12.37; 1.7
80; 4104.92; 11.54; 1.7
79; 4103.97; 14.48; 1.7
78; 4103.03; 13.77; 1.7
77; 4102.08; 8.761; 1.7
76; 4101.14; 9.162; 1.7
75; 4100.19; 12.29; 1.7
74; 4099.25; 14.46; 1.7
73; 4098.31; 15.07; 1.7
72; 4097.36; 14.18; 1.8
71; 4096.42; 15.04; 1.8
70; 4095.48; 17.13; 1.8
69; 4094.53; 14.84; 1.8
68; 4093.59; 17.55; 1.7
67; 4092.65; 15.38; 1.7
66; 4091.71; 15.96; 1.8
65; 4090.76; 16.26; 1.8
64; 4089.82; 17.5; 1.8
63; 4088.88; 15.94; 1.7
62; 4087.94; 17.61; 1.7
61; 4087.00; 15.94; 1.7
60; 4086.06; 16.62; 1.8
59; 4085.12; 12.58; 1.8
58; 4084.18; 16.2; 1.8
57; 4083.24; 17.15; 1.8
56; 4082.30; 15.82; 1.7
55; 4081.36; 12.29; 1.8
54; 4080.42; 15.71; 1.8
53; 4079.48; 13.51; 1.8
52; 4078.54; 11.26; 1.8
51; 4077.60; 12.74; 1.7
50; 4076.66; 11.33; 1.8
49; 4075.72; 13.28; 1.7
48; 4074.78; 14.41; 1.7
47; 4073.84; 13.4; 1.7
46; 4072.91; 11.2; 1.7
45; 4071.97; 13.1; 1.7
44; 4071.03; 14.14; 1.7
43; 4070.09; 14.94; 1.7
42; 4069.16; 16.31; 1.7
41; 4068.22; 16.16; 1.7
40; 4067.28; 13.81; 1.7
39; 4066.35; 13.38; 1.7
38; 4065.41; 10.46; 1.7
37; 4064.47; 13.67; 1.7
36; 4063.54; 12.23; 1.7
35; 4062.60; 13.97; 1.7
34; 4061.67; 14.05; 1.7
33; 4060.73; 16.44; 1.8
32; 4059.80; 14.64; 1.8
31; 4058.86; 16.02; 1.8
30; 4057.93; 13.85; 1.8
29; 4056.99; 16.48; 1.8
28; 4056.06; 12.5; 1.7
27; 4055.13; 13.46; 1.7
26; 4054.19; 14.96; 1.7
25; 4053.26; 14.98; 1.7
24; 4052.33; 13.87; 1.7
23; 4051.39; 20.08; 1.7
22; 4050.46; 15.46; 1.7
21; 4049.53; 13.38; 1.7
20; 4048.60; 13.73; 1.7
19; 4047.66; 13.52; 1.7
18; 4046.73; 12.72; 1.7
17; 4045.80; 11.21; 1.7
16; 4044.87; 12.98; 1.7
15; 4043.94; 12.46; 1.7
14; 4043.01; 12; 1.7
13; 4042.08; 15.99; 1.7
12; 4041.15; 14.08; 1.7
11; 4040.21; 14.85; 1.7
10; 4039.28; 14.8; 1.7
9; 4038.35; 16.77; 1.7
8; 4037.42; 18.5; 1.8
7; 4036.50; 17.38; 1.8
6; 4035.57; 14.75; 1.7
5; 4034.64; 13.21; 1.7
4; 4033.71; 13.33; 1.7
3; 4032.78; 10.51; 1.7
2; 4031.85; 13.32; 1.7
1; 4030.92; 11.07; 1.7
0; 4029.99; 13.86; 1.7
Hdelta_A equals -2.8 angstrom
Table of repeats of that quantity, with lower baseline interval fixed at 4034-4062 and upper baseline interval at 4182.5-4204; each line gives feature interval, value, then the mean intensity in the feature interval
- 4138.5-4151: 0.6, 13.8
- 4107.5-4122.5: -1.0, 15.5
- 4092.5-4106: 0.8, 13.7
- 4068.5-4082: 1.0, 13.5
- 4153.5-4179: -0.1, 14.5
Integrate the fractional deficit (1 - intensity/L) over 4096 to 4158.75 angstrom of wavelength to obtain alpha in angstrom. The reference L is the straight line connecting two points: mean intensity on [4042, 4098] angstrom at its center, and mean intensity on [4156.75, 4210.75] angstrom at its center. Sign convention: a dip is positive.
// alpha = 0.5 angstrom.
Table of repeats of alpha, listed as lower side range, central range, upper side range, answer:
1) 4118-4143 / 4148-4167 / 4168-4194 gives 0.30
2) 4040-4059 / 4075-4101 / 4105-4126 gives 0.03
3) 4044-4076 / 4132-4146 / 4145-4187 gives -0.31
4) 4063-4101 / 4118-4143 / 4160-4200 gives -1.46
